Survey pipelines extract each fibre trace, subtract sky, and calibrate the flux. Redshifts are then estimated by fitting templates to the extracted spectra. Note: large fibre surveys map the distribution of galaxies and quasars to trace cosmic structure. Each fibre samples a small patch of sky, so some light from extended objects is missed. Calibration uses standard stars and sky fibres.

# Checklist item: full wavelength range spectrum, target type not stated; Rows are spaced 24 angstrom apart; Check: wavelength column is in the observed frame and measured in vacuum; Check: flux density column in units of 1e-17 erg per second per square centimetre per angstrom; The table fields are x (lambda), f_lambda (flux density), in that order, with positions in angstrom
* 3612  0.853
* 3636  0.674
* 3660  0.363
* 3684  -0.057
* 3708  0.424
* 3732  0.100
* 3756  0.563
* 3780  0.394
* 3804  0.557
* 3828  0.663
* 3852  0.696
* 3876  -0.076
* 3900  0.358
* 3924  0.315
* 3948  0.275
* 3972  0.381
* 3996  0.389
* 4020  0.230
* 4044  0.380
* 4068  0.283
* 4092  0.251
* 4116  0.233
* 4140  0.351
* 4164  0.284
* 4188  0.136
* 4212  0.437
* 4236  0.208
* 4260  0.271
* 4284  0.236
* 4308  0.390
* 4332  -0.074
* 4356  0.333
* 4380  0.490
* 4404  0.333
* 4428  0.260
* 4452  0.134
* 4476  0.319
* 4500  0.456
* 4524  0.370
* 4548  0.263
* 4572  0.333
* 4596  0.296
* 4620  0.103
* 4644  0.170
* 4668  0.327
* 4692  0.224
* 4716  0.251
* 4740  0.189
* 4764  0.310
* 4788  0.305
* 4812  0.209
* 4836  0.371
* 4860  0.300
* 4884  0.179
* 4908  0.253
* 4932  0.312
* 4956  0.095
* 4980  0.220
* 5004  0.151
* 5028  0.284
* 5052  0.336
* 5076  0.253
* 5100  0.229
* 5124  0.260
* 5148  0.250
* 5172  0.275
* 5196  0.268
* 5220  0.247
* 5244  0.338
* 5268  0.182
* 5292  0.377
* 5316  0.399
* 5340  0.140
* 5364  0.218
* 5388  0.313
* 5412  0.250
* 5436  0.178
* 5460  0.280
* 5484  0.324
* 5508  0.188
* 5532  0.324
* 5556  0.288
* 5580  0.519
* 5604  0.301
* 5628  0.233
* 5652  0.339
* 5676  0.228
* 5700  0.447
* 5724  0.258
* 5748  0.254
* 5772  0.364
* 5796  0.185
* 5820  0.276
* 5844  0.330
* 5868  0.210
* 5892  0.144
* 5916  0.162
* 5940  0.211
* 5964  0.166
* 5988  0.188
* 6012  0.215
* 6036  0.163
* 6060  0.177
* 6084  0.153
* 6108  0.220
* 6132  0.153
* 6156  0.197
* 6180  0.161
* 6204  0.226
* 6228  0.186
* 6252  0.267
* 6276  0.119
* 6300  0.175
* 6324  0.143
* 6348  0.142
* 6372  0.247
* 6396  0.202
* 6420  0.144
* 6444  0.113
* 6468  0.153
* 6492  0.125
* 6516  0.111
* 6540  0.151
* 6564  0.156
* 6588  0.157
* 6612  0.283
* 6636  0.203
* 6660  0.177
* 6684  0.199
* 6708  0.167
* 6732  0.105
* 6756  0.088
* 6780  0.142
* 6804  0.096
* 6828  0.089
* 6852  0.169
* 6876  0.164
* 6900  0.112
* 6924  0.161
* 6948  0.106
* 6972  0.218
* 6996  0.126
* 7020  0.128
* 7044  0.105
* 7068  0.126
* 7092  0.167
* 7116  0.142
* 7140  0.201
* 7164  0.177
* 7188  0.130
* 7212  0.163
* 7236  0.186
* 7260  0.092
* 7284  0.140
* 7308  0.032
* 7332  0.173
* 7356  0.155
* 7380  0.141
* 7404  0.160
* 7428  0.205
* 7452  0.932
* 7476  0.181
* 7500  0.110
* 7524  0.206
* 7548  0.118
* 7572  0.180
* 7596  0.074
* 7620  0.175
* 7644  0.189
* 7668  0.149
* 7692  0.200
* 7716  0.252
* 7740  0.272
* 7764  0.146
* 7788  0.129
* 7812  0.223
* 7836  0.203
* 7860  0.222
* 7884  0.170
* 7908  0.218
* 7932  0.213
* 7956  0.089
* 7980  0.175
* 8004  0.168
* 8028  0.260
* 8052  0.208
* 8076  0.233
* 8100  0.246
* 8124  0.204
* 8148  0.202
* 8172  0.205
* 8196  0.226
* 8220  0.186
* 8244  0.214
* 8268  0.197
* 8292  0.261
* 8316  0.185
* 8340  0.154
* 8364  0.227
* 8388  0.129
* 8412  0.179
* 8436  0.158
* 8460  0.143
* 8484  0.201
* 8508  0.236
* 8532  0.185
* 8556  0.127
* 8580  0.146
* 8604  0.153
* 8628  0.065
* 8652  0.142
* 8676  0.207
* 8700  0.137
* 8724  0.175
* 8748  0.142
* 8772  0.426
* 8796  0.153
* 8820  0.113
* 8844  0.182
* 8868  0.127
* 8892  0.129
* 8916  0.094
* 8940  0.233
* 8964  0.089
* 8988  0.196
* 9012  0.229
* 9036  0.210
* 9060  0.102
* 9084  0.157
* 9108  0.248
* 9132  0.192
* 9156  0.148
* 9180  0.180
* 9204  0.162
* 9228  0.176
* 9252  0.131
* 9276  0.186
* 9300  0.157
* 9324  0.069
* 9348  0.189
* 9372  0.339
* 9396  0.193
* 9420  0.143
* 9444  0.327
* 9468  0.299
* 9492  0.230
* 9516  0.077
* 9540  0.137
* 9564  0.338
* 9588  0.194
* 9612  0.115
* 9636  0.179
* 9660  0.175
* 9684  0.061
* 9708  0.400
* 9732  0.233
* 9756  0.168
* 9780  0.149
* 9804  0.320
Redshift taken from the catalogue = 1.00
